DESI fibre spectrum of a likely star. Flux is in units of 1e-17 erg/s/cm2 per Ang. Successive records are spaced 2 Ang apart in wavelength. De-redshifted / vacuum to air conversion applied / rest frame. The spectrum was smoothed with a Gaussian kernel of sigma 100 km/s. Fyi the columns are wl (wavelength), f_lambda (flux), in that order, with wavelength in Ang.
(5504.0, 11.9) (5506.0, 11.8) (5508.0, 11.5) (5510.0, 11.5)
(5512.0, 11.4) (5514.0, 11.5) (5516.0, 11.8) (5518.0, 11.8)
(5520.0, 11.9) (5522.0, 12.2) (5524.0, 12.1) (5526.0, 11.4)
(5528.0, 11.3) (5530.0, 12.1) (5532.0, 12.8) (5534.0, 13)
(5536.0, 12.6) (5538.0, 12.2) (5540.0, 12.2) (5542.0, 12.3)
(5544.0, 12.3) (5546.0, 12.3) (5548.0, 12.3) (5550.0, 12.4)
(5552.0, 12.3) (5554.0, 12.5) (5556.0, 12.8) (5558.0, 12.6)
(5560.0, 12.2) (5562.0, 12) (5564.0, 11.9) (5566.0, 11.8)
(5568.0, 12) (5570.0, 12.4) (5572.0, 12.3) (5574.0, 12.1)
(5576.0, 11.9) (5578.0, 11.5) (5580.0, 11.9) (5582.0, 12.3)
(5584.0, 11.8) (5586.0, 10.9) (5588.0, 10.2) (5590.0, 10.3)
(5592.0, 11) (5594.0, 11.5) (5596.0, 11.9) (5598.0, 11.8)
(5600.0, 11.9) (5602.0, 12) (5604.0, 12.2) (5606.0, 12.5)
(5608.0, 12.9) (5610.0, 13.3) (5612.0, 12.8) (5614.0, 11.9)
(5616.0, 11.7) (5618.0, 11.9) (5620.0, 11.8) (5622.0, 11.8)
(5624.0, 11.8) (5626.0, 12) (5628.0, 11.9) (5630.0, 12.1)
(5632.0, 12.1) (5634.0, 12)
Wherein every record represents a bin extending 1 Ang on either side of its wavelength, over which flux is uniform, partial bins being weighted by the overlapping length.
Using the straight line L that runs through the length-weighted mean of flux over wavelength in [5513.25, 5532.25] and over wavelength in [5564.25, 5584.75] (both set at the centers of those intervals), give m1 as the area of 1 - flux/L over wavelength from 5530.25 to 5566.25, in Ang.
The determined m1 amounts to -1.3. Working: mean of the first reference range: 11.9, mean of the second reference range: 12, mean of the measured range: 12.4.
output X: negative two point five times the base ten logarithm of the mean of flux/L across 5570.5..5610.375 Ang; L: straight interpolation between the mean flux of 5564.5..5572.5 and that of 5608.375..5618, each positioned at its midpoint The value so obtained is 0.04 mag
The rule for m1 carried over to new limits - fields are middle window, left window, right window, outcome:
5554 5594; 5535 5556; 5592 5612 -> 1.57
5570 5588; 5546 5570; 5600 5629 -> 0.66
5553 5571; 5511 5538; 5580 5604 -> -0.83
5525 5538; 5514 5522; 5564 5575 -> -0.32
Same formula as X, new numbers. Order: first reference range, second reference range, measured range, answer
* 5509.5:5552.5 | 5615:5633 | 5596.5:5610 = -0.03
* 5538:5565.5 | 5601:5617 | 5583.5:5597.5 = 0.12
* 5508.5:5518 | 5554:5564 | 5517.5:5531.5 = -0.01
